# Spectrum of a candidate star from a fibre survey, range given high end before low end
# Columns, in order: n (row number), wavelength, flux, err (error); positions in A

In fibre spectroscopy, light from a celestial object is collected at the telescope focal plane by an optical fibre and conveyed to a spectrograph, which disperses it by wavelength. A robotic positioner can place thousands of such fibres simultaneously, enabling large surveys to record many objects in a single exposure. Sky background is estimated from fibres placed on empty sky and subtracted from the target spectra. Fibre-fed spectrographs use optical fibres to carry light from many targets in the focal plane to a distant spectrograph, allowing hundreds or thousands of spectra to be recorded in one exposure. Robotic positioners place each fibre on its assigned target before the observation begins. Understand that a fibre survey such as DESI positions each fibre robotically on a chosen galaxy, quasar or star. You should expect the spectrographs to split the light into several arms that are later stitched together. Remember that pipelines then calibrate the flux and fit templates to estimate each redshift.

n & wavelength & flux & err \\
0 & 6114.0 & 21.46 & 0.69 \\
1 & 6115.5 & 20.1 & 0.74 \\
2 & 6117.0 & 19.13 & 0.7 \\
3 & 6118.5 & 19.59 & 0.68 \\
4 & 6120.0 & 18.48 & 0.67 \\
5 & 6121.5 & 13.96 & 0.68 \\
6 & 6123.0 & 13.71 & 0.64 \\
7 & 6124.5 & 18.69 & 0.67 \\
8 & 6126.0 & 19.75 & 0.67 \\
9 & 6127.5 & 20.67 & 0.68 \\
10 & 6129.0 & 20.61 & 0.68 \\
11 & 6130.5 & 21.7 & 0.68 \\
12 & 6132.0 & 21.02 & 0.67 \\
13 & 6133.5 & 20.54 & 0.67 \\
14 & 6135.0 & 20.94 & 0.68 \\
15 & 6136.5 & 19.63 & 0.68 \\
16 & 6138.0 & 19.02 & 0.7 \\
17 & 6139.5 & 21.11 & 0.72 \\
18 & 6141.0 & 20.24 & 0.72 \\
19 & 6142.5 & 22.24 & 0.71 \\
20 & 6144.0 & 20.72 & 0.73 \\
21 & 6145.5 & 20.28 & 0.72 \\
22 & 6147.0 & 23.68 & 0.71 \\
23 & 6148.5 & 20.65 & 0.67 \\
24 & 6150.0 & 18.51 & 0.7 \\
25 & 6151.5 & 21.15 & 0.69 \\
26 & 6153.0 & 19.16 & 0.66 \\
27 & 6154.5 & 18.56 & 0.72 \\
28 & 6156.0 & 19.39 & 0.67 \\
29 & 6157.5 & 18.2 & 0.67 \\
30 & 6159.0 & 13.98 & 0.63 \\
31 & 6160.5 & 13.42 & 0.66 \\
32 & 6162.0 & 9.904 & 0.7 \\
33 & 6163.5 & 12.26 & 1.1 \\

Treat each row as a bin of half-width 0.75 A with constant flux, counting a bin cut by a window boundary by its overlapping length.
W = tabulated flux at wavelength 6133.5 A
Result 20.54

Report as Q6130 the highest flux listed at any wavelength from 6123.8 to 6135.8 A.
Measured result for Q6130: 21.7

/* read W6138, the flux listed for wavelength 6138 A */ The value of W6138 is 19.02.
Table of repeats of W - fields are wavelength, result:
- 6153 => 19.16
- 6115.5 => 20.1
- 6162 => 9.904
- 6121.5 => 13.96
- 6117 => 19.13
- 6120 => 18.48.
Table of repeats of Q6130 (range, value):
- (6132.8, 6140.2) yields 21.11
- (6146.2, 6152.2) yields 23.68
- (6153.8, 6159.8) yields 19.39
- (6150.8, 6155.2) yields 21.15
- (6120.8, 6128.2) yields 20.67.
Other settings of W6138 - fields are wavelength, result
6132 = 21.02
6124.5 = 18.69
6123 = 13.71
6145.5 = 20.28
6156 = 19.39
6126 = 19.75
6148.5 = 20.65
